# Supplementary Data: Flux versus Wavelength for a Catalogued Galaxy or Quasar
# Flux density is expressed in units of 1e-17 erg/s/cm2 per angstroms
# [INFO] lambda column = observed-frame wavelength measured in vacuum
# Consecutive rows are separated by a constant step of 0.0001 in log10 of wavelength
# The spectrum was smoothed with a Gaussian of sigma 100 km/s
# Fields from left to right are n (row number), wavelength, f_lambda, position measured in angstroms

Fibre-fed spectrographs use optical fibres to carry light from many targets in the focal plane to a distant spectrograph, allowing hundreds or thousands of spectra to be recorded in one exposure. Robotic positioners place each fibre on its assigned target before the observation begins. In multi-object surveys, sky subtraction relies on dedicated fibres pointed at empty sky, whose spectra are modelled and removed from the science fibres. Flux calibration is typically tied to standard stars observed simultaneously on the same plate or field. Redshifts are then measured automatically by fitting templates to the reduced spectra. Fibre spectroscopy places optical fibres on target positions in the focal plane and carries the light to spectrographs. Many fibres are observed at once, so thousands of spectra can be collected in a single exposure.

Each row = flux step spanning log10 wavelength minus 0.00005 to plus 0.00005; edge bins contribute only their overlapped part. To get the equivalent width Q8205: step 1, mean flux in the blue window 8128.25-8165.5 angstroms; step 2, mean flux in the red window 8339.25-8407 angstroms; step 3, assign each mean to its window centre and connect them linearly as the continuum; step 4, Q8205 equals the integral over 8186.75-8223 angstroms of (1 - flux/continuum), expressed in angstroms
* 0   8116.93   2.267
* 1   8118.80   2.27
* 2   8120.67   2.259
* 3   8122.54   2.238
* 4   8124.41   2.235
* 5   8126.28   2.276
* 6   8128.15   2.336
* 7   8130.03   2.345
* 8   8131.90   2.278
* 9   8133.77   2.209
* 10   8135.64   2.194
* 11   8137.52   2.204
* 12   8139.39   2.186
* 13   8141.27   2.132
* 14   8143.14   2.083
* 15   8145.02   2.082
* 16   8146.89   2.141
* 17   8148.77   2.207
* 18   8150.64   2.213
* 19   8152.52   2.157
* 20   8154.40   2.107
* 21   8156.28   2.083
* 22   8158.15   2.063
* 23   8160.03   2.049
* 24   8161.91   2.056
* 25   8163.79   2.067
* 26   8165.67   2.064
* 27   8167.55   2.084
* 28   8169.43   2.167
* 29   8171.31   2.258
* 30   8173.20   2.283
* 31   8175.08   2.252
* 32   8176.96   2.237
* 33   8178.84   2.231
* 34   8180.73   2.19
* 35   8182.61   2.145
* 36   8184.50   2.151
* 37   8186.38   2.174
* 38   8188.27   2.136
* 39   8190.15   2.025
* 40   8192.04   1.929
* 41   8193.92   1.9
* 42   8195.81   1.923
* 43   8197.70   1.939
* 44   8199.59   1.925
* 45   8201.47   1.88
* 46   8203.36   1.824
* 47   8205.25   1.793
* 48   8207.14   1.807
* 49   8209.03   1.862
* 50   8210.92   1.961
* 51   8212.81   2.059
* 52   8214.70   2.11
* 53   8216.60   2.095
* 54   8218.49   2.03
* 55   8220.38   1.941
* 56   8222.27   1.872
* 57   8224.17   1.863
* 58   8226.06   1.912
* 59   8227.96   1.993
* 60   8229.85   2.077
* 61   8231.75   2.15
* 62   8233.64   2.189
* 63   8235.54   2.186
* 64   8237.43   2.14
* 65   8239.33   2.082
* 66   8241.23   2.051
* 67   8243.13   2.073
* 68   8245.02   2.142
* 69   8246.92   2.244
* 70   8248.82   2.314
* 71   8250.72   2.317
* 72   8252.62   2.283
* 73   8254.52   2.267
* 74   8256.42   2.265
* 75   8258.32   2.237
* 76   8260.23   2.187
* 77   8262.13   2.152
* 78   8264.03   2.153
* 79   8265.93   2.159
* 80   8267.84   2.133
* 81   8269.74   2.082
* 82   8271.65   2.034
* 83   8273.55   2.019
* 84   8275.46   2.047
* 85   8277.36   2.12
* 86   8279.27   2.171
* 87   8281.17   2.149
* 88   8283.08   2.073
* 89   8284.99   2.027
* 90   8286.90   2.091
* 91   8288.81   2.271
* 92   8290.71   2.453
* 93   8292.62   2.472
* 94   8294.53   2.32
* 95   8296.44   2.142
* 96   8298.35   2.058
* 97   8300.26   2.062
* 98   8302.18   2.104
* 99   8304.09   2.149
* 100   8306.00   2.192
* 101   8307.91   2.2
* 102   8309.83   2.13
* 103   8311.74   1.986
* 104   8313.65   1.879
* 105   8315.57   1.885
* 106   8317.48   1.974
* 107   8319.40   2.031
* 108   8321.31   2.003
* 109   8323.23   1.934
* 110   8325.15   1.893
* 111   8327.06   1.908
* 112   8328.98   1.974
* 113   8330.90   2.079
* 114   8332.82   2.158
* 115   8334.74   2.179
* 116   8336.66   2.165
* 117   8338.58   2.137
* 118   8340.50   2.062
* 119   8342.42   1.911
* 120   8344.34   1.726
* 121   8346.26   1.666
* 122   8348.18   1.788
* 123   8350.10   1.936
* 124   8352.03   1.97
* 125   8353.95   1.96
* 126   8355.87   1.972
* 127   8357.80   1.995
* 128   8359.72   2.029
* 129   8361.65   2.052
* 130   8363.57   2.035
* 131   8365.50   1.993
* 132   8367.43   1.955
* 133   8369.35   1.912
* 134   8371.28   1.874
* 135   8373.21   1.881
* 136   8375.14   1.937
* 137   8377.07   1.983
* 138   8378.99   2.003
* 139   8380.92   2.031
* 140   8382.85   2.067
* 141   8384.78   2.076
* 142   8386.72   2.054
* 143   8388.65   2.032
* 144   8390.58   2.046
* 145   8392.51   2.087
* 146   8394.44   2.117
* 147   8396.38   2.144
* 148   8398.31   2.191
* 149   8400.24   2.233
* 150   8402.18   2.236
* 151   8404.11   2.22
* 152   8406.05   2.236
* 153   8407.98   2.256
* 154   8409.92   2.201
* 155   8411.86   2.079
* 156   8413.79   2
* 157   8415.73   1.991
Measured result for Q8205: 2.8 angstroms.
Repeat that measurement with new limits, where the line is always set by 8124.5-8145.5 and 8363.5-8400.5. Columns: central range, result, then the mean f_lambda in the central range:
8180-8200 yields 1.22 angstroms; 2.04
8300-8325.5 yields 0.59 angstroms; 2.03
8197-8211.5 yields 1.96 angstroms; 1.87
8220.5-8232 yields 0.97 angstroms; 1.96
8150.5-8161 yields 0.45 angstroms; 2.1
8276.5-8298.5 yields -1.06 angstroms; 2.2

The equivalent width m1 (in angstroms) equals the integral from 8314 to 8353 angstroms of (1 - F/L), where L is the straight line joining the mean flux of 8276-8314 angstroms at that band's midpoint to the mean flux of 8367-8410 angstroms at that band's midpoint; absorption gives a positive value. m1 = 2.9 angstroms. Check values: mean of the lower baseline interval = 2.16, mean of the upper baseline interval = 2.08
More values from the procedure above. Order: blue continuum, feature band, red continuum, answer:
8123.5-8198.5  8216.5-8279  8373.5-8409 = 0.4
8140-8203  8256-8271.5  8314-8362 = -1.0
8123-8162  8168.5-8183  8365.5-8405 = -0.4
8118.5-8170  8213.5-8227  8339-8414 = 0.9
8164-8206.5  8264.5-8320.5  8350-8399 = -2.2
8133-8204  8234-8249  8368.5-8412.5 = -0.4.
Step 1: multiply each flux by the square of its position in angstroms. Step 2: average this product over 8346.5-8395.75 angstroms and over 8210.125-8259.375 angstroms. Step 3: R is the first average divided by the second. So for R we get 0.97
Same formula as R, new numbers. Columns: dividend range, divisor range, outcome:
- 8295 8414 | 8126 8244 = 1.02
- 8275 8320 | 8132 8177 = 1.02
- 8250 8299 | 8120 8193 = 1.04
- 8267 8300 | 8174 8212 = 1.09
